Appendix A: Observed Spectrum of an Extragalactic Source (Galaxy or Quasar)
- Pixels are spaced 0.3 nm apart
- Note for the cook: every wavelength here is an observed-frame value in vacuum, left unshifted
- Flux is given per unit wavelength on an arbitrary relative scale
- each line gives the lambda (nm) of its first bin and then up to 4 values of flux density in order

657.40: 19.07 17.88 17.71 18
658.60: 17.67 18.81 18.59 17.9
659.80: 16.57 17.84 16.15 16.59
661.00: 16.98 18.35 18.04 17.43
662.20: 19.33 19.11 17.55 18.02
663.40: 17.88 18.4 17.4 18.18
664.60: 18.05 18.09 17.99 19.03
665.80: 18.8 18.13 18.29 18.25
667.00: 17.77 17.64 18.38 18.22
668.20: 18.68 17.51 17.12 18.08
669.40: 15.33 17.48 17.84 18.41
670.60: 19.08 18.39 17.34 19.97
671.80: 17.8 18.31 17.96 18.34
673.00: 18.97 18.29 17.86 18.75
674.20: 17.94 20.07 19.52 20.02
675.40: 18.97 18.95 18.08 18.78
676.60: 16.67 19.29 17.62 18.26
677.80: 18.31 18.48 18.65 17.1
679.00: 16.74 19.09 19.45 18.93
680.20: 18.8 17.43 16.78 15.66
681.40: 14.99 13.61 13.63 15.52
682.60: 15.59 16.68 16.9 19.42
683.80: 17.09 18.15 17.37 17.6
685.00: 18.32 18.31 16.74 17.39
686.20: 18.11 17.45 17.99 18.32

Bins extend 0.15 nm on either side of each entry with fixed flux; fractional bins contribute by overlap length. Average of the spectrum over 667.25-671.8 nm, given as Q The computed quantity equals 18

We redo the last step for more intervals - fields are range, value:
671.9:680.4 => 18.5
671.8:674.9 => 18.5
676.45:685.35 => 17.3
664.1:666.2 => 18.3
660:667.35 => 18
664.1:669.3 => 18.1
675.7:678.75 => 18.2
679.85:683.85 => 16.4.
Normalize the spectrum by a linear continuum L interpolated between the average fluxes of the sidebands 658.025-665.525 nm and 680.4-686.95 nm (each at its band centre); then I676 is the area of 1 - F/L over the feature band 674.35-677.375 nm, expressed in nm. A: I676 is -0.28 nm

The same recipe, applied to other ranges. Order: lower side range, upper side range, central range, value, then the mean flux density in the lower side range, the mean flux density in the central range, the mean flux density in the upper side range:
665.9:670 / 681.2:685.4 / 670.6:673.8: -0.17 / 17.8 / 18.4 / 16.6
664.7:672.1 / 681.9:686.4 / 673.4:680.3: -0.37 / 18.1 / 18.5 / 17.2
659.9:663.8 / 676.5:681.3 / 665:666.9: -0.06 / 17.8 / 18.4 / 17.9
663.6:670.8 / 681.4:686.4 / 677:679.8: -0.16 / 18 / 18.2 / 16.9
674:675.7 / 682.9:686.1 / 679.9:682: 0.24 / 19.3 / 16.2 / 17.7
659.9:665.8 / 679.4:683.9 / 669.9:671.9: -0.12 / 17.9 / 18.4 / 16.7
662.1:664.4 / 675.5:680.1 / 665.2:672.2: 0.07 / 18.2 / 18.1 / 18.3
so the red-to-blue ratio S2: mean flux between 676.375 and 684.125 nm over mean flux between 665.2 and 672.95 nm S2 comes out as 0.95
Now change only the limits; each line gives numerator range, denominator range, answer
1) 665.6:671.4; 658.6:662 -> 1.02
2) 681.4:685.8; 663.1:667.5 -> 0.92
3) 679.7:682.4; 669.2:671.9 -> 0.90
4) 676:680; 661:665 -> 1.01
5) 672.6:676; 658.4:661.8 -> 1.07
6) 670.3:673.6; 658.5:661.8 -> 1.05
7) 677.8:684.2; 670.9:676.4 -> 0.92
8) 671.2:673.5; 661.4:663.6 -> 1.01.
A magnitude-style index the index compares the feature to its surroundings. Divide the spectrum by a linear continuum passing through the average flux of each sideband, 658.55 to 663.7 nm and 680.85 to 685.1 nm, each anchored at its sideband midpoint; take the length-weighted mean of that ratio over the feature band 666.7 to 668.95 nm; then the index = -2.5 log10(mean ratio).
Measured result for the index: -0.03 mag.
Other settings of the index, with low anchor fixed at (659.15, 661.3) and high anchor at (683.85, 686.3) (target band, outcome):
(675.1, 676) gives -0.09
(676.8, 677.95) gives -0.05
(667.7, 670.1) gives -0.01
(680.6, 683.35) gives 0.14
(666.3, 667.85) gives -0.04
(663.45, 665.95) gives -0.05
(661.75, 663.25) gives -0.06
